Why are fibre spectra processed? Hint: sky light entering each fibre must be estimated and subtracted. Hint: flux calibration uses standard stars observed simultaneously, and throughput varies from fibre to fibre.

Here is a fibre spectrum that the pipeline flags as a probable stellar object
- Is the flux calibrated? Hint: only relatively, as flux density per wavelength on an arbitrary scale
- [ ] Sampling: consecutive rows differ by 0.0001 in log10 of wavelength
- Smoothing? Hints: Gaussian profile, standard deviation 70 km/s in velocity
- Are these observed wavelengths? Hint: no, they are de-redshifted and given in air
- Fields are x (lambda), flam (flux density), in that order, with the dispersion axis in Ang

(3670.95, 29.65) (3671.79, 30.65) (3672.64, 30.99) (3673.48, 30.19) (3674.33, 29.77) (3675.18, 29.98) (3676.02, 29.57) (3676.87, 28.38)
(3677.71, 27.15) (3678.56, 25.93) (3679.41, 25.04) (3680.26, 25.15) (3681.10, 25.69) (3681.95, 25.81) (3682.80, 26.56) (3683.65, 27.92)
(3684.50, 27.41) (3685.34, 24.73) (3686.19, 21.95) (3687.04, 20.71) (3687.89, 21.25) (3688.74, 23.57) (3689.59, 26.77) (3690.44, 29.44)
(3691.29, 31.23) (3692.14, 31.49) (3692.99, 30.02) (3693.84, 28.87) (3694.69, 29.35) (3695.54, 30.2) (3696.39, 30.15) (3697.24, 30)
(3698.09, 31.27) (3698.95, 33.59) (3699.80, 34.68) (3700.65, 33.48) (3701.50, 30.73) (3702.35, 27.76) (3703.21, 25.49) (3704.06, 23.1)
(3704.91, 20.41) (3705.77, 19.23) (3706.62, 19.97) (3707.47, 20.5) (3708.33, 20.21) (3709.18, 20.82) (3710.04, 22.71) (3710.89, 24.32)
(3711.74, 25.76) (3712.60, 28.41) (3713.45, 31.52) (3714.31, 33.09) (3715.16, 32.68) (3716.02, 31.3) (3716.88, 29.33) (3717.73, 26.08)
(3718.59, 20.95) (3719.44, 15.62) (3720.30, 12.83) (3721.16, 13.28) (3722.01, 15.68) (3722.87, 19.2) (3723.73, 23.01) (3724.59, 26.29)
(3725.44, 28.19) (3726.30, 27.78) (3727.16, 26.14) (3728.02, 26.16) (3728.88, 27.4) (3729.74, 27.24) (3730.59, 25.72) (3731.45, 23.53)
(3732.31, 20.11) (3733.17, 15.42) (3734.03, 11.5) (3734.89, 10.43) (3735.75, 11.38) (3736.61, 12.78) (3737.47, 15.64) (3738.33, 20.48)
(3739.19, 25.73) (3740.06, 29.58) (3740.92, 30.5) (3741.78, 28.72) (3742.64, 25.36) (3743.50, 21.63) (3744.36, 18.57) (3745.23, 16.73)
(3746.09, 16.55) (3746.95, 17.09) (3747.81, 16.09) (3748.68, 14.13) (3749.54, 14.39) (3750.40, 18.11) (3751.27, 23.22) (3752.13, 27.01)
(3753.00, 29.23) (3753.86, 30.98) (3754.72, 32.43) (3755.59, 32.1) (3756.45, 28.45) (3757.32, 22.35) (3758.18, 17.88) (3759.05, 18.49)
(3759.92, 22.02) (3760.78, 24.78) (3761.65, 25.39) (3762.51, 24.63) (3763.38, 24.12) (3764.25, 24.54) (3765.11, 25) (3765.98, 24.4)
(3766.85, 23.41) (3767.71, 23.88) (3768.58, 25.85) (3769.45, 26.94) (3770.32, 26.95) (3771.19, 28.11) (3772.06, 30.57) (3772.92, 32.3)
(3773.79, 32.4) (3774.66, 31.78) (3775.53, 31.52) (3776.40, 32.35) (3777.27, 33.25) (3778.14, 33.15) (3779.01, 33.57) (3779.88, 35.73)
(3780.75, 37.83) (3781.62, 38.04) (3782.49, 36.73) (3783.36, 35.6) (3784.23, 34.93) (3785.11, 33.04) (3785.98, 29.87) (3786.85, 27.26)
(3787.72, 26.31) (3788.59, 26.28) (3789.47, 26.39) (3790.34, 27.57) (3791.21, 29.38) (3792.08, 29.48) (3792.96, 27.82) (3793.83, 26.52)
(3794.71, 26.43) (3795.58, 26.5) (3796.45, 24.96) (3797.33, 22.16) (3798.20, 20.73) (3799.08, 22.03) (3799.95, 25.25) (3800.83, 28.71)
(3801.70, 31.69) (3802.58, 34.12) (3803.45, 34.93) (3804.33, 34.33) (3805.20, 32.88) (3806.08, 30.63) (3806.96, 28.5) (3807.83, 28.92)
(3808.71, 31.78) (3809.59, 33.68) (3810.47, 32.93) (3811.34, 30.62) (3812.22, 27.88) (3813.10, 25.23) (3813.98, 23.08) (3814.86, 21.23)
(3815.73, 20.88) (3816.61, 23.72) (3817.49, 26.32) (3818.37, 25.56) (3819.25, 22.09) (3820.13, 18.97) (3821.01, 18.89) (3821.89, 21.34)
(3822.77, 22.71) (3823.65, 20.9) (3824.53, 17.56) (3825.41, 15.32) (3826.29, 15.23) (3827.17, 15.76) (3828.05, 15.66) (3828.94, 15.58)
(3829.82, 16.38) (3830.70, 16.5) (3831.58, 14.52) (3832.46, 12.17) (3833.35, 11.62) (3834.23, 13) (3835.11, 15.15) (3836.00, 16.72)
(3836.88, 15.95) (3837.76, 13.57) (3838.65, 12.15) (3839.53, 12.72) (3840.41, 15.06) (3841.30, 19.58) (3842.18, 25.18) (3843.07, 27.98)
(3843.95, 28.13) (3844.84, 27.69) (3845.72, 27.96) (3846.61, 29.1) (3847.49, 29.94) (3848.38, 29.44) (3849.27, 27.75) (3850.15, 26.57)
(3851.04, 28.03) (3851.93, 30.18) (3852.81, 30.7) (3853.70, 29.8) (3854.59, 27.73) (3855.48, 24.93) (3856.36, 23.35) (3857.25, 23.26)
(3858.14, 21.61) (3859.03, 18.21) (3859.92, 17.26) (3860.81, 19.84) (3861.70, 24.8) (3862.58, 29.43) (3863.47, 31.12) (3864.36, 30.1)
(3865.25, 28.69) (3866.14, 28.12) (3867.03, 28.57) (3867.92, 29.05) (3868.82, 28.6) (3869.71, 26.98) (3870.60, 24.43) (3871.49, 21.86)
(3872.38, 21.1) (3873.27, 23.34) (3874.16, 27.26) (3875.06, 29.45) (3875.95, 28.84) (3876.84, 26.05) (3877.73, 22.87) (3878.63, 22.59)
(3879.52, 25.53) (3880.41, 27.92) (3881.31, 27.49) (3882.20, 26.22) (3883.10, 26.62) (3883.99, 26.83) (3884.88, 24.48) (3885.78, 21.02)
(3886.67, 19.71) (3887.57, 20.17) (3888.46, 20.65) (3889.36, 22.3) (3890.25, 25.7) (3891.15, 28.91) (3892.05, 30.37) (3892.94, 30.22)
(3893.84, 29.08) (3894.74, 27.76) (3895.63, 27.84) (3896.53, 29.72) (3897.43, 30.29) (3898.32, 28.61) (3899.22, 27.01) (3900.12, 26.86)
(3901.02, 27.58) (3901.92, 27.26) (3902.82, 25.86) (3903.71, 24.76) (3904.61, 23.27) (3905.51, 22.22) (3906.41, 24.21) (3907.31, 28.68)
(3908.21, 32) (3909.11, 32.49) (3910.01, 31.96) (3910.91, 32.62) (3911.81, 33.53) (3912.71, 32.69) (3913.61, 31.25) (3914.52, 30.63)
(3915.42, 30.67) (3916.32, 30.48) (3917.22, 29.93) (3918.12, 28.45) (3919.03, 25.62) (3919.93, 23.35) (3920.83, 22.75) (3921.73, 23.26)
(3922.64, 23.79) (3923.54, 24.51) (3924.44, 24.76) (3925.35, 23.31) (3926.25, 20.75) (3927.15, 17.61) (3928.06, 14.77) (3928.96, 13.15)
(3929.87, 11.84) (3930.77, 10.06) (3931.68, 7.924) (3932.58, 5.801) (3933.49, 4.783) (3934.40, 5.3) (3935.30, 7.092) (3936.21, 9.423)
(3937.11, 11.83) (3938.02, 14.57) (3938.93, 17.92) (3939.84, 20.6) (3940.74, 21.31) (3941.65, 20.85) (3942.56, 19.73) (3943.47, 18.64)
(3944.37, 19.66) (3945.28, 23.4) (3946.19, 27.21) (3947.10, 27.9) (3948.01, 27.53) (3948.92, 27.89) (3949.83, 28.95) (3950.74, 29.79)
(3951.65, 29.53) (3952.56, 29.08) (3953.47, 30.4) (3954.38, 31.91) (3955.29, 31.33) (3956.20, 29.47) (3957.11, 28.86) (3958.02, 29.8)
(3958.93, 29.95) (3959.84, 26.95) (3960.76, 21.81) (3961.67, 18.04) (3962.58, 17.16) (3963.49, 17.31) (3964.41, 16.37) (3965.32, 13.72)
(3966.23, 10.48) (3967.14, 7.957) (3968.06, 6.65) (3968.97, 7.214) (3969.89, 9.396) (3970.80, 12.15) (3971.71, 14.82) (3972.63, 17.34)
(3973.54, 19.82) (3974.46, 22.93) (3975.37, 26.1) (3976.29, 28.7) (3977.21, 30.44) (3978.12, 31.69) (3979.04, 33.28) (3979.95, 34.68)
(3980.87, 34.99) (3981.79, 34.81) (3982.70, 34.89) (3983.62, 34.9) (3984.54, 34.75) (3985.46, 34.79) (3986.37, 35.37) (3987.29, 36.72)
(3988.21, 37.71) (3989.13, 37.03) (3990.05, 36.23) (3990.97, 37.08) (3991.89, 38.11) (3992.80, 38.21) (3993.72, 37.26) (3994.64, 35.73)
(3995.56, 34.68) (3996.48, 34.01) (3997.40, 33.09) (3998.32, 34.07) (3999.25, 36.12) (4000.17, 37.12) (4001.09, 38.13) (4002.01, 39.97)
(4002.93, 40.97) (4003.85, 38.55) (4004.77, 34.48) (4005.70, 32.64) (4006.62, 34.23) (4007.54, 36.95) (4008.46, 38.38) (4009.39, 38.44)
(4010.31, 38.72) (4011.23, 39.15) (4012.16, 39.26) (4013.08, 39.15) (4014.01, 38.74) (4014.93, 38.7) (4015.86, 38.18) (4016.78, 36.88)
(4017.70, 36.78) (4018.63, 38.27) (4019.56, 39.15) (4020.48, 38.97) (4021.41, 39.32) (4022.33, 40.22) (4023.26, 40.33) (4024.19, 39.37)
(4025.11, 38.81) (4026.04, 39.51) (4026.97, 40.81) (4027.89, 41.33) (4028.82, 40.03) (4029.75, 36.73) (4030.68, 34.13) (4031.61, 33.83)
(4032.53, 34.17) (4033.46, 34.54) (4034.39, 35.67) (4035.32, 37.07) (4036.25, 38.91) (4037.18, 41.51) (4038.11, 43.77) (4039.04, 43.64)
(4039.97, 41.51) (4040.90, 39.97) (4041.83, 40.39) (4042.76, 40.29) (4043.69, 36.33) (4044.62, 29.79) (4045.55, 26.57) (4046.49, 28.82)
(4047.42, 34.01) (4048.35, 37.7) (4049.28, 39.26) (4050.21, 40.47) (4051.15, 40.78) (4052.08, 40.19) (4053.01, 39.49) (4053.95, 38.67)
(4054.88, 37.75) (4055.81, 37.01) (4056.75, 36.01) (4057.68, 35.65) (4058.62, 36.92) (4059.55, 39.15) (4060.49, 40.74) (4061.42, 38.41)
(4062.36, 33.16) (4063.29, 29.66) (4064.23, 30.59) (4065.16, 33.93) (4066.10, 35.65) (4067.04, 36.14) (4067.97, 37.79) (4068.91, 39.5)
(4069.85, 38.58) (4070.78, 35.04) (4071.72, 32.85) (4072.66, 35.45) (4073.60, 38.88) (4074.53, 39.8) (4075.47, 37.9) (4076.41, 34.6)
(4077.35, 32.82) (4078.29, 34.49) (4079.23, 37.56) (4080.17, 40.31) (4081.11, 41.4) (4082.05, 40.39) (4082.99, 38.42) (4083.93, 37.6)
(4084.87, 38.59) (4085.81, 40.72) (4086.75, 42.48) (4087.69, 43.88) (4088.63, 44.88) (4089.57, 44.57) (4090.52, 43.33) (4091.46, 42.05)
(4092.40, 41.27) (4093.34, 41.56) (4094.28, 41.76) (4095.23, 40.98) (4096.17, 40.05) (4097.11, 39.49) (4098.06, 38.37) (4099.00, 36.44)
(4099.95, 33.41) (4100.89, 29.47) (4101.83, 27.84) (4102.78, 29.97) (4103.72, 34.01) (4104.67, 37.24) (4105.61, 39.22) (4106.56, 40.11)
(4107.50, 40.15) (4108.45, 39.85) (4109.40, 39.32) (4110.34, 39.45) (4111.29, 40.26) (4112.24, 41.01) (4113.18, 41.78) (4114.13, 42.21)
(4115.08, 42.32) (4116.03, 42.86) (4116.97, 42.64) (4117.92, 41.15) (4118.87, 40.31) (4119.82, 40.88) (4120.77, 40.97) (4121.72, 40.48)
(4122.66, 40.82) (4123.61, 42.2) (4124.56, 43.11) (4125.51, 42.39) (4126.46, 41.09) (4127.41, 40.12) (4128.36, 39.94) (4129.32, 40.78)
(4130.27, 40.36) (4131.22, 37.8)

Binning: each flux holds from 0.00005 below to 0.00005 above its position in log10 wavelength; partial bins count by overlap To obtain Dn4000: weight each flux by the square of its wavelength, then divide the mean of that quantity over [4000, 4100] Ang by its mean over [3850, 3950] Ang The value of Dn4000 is 1.70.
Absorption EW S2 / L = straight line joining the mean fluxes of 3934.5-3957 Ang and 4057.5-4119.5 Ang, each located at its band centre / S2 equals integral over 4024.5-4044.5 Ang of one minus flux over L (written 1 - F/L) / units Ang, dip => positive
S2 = -3.7 Ang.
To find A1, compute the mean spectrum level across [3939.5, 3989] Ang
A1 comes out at 25.1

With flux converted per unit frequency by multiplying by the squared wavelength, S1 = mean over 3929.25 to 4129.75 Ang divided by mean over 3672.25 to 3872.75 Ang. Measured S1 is 1.5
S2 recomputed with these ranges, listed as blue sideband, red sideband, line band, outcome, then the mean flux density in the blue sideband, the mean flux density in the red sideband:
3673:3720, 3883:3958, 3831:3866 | 2.8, 26.8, 24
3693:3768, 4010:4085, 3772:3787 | -4.4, 23.8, 37.6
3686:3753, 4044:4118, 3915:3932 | 5.5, 23.8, 37.9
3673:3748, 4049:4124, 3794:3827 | 3.2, 24.6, 38.5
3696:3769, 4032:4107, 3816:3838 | 7.8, 23.6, 37.6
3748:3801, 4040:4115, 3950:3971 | 7.7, 27.4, 37.8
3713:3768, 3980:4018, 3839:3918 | 9.6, 22.8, 36.7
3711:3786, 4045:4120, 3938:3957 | 4.3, 25.2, 38.1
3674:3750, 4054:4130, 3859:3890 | 5.3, 24.3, 38.7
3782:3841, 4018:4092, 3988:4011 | -1.3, 23.8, 38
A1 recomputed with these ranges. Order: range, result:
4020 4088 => 37.6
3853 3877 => 25.7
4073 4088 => 38.7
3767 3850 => 25.6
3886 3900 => 26.5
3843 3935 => 25.2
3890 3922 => 28.3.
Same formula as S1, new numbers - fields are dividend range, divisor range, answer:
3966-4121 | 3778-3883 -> 1.60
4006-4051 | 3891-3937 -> 1.69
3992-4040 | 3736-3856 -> 1.70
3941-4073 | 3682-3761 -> 1.59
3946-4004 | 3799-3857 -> 1.31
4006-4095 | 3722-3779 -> 1.85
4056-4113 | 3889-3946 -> 1.79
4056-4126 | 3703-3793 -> 1.83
